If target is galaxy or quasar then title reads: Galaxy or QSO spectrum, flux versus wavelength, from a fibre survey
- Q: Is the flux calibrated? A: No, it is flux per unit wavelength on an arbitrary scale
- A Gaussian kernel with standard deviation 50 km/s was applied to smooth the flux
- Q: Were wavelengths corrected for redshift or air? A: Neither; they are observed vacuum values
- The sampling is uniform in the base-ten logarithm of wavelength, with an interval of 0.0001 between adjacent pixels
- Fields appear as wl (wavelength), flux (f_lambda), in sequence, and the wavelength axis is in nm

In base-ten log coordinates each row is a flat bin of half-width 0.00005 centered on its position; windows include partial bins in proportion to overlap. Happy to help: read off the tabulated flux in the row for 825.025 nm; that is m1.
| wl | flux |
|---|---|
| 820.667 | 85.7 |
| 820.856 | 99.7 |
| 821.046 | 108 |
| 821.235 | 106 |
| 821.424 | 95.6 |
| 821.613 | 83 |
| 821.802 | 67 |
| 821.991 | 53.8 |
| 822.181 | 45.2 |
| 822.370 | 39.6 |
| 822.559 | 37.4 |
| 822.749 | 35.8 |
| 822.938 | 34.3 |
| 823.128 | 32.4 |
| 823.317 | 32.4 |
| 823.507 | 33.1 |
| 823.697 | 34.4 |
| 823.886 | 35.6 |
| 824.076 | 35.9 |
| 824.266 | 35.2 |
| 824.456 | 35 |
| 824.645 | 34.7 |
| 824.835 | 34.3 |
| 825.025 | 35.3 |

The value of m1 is 35.3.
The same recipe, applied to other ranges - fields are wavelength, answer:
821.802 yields 67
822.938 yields 34.3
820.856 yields 99.7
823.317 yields 32.4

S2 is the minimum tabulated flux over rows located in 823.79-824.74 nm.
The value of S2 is 34.7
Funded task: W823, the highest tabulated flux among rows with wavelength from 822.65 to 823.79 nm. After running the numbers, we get 35.8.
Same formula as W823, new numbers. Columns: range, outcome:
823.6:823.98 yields 35.6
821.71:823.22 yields 67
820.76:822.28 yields 108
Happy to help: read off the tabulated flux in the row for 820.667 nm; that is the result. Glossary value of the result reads 85.7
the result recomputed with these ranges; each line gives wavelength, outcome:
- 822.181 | 45.2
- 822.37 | 39.6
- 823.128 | 32.4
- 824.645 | 34.7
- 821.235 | 106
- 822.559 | 37.4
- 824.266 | 35.2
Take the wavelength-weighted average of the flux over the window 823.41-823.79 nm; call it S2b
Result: 33.7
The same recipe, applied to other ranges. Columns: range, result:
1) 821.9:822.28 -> 49.3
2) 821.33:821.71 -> 89.2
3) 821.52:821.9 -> 74.9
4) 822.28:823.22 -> 35.9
